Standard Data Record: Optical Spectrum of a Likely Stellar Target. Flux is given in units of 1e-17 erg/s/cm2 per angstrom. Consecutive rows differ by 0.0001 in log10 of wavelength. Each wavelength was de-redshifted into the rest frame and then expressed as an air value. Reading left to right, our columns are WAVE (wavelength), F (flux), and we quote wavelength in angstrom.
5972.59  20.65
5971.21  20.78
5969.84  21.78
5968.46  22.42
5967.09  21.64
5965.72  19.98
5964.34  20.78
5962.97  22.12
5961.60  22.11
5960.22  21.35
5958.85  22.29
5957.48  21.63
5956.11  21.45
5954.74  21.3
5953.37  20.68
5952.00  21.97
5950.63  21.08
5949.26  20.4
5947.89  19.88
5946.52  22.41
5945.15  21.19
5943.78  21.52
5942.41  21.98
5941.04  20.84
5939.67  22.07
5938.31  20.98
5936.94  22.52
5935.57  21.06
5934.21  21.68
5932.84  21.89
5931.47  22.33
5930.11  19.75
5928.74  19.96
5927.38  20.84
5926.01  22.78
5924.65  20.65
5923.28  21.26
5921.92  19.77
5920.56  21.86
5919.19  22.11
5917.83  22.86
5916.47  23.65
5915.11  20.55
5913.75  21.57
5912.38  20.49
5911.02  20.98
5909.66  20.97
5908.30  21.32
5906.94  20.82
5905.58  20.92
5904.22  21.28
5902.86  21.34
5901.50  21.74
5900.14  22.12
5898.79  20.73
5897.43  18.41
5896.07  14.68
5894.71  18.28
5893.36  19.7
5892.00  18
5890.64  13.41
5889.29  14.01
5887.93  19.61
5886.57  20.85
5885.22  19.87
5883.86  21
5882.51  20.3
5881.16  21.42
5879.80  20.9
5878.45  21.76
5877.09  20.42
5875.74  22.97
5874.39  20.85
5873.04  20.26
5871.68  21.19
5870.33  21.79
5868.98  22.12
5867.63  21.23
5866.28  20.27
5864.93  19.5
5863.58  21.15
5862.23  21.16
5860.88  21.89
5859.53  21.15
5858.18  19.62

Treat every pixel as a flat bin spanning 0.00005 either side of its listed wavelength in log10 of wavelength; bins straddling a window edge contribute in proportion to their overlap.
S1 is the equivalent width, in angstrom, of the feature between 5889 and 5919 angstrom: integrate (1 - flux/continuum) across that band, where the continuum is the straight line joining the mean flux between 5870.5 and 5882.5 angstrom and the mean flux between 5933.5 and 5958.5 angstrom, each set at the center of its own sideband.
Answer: 1.8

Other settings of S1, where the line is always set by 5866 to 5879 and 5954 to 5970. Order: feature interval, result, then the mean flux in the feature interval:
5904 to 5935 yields 0.2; 21.3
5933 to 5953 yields 0.1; 21.4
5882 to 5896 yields 2.0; 18.3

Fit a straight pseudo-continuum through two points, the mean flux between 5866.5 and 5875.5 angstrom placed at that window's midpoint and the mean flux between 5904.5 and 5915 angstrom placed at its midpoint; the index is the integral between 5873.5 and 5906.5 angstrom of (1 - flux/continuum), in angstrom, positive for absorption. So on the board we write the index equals 2.1 angstrom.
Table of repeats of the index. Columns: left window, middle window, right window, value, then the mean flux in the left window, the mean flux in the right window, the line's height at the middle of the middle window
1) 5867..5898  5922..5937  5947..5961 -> -0.4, 19.7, 21.2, 20.7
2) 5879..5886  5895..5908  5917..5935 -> 0.5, 20.7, 21.4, 21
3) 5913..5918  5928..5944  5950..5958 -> 0.2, 22.1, 21.4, 21.7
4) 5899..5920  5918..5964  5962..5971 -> 0.2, 21.5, 21.5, 21.5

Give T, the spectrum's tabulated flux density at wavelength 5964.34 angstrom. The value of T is 20.78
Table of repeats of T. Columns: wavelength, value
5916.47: 23.65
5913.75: 21.57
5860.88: 21.89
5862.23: 21.16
